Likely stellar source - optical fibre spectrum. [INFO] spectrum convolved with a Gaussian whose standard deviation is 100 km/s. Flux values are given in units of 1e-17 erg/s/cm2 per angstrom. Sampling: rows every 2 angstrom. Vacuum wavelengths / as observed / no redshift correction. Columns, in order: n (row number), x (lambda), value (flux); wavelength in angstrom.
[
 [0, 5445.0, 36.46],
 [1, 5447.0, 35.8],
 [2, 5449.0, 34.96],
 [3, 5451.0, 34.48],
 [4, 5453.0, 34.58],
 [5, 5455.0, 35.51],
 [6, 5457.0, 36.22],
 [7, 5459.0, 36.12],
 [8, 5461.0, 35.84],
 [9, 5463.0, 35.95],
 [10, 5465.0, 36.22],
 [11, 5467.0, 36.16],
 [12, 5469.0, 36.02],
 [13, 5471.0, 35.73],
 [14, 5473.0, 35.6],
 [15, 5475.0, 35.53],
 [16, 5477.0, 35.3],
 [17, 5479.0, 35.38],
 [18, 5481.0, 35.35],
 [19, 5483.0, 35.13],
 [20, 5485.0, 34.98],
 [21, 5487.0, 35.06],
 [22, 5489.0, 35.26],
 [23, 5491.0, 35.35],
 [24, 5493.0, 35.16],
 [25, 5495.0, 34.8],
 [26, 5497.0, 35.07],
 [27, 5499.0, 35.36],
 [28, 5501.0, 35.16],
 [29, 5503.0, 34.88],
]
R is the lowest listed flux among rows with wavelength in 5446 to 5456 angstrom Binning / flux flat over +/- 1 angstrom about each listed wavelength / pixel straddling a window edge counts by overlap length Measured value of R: 34.48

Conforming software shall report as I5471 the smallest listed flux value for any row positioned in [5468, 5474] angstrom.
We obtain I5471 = 35.6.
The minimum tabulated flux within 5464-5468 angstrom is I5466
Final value 36.16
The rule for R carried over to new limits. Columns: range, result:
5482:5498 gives 34.8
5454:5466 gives 35.51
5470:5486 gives 34.98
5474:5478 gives 35.3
